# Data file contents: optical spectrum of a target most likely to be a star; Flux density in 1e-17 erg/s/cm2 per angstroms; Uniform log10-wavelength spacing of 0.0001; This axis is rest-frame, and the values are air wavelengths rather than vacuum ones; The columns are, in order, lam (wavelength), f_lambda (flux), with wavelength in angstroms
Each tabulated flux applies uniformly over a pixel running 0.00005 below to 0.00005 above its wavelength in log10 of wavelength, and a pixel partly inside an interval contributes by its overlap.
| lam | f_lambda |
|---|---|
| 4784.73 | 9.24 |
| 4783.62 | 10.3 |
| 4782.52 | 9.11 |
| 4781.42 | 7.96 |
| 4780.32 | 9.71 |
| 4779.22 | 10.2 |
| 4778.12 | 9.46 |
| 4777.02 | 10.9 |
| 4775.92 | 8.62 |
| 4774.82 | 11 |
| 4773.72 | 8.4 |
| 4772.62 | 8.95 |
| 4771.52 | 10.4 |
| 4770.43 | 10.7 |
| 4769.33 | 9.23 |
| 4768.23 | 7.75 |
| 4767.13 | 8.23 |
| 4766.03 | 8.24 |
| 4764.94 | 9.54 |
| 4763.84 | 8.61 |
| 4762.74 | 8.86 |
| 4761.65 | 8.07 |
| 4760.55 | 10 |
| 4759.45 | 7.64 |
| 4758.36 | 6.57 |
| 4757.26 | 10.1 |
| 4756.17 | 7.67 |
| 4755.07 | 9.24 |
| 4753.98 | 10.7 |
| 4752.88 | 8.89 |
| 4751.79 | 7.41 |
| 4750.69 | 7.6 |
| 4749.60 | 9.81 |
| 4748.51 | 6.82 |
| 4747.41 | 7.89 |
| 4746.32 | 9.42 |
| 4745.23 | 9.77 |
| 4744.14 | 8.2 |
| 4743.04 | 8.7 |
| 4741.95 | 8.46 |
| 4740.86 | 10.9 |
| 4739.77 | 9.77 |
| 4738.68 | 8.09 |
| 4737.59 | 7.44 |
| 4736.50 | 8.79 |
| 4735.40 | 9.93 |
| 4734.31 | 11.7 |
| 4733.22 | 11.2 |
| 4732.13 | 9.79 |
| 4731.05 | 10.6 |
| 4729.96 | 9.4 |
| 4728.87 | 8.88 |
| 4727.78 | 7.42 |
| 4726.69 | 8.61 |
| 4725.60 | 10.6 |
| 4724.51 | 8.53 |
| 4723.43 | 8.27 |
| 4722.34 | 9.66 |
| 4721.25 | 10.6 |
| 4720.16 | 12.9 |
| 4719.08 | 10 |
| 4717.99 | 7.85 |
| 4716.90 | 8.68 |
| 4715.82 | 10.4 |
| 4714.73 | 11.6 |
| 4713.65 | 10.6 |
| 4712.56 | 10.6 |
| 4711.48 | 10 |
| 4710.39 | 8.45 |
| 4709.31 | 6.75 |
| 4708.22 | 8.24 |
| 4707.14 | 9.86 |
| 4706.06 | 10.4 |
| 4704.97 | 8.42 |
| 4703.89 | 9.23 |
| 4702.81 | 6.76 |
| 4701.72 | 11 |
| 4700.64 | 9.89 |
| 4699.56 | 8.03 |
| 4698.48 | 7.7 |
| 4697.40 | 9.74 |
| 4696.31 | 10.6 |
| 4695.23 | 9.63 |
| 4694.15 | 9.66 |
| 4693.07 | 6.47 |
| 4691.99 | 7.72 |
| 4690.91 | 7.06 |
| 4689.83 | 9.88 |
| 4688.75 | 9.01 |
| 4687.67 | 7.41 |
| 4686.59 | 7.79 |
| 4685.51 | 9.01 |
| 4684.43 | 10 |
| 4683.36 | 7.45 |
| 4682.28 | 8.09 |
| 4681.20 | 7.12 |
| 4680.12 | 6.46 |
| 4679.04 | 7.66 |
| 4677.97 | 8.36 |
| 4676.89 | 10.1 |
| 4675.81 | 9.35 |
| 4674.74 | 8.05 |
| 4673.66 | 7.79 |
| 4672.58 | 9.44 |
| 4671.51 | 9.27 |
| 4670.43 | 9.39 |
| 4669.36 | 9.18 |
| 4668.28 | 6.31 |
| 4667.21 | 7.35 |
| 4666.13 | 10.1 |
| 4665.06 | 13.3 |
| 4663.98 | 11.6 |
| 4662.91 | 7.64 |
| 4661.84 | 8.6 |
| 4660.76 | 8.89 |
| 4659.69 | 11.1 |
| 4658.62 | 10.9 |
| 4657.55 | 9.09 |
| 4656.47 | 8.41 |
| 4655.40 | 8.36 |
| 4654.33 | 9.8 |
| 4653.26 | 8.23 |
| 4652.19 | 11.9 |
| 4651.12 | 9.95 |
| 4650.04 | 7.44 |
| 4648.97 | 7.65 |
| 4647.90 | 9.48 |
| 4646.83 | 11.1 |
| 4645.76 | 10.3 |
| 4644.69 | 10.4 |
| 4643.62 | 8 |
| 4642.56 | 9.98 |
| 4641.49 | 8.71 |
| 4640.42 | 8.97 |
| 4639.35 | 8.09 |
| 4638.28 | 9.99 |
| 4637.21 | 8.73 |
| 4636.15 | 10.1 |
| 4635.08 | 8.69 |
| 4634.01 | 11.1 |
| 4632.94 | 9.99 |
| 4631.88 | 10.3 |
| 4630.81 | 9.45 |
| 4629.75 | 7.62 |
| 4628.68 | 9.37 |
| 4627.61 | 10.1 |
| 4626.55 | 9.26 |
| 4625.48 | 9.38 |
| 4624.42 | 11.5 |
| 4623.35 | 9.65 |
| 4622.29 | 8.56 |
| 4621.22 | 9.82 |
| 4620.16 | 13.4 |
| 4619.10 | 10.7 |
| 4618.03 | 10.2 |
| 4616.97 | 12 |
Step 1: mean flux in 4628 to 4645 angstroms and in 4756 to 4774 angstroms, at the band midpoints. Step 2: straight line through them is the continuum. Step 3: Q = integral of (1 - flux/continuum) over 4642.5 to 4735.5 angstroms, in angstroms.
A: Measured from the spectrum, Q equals -0.8 angstroms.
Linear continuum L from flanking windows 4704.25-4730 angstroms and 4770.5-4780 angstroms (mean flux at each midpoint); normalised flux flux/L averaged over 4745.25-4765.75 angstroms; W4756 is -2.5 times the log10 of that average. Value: 0.12 mag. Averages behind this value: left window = 9.44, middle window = 8.63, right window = 9.8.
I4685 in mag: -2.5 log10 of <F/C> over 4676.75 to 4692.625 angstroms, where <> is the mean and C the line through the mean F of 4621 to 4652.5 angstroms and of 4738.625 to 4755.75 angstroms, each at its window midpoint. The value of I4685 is 0.134 mag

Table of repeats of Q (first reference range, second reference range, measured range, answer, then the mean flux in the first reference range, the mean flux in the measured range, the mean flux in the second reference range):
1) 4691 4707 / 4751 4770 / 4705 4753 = -2.85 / 8.92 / 9.3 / 8.63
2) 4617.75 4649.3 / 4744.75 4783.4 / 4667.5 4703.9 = 3.38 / 9.69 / 8.53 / 8.97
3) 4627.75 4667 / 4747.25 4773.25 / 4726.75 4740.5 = -0.78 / 9.52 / 9.41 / 8.72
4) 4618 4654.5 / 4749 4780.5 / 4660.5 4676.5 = 0.67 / 9.64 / 9.09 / 9.04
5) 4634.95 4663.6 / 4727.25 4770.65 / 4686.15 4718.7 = 0.41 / 9.3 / 8.99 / 8.94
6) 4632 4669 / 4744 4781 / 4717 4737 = -1.26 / 9.43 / 9.68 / 8.97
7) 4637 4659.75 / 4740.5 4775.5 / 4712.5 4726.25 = -1.45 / 9.36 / 9.99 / 8.86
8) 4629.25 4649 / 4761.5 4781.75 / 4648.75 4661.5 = 0.12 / 9.45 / 9.34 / 9.24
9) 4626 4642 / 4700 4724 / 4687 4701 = 1.25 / 9.36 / 8.65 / 9.55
